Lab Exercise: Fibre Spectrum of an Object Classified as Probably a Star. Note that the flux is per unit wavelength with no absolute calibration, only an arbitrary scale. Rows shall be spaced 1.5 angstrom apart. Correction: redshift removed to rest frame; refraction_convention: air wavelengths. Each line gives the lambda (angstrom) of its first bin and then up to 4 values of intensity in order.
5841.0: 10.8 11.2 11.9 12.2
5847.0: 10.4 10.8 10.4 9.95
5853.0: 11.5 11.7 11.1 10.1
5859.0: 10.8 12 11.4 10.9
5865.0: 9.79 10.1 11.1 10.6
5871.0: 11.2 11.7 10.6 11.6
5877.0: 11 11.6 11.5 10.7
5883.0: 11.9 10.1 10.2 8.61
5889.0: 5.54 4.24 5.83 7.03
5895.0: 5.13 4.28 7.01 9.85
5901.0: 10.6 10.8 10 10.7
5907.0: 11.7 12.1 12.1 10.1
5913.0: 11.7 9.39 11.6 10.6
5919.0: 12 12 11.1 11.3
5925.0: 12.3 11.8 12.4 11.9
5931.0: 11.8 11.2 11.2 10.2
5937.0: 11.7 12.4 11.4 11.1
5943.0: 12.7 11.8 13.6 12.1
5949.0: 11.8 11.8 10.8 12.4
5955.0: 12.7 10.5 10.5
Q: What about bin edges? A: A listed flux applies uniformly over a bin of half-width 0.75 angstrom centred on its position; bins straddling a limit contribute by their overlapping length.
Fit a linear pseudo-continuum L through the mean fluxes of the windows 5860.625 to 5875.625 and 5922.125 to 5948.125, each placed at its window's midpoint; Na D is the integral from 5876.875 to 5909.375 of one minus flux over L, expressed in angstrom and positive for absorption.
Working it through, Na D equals 6.24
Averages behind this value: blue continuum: 10.9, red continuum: 11.8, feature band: 9.09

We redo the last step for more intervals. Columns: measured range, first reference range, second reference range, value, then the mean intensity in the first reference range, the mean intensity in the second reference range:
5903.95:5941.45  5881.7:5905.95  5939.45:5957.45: -4.7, 8.26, 11.9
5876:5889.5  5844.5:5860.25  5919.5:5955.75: 1.2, 10.9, 11.8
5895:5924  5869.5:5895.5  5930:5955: 0.5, 9.4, 11.8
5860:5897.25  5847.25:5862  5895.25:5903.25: 0.3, 10.9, 8.3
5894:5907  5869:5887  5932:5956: 3.0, 11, 11.8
